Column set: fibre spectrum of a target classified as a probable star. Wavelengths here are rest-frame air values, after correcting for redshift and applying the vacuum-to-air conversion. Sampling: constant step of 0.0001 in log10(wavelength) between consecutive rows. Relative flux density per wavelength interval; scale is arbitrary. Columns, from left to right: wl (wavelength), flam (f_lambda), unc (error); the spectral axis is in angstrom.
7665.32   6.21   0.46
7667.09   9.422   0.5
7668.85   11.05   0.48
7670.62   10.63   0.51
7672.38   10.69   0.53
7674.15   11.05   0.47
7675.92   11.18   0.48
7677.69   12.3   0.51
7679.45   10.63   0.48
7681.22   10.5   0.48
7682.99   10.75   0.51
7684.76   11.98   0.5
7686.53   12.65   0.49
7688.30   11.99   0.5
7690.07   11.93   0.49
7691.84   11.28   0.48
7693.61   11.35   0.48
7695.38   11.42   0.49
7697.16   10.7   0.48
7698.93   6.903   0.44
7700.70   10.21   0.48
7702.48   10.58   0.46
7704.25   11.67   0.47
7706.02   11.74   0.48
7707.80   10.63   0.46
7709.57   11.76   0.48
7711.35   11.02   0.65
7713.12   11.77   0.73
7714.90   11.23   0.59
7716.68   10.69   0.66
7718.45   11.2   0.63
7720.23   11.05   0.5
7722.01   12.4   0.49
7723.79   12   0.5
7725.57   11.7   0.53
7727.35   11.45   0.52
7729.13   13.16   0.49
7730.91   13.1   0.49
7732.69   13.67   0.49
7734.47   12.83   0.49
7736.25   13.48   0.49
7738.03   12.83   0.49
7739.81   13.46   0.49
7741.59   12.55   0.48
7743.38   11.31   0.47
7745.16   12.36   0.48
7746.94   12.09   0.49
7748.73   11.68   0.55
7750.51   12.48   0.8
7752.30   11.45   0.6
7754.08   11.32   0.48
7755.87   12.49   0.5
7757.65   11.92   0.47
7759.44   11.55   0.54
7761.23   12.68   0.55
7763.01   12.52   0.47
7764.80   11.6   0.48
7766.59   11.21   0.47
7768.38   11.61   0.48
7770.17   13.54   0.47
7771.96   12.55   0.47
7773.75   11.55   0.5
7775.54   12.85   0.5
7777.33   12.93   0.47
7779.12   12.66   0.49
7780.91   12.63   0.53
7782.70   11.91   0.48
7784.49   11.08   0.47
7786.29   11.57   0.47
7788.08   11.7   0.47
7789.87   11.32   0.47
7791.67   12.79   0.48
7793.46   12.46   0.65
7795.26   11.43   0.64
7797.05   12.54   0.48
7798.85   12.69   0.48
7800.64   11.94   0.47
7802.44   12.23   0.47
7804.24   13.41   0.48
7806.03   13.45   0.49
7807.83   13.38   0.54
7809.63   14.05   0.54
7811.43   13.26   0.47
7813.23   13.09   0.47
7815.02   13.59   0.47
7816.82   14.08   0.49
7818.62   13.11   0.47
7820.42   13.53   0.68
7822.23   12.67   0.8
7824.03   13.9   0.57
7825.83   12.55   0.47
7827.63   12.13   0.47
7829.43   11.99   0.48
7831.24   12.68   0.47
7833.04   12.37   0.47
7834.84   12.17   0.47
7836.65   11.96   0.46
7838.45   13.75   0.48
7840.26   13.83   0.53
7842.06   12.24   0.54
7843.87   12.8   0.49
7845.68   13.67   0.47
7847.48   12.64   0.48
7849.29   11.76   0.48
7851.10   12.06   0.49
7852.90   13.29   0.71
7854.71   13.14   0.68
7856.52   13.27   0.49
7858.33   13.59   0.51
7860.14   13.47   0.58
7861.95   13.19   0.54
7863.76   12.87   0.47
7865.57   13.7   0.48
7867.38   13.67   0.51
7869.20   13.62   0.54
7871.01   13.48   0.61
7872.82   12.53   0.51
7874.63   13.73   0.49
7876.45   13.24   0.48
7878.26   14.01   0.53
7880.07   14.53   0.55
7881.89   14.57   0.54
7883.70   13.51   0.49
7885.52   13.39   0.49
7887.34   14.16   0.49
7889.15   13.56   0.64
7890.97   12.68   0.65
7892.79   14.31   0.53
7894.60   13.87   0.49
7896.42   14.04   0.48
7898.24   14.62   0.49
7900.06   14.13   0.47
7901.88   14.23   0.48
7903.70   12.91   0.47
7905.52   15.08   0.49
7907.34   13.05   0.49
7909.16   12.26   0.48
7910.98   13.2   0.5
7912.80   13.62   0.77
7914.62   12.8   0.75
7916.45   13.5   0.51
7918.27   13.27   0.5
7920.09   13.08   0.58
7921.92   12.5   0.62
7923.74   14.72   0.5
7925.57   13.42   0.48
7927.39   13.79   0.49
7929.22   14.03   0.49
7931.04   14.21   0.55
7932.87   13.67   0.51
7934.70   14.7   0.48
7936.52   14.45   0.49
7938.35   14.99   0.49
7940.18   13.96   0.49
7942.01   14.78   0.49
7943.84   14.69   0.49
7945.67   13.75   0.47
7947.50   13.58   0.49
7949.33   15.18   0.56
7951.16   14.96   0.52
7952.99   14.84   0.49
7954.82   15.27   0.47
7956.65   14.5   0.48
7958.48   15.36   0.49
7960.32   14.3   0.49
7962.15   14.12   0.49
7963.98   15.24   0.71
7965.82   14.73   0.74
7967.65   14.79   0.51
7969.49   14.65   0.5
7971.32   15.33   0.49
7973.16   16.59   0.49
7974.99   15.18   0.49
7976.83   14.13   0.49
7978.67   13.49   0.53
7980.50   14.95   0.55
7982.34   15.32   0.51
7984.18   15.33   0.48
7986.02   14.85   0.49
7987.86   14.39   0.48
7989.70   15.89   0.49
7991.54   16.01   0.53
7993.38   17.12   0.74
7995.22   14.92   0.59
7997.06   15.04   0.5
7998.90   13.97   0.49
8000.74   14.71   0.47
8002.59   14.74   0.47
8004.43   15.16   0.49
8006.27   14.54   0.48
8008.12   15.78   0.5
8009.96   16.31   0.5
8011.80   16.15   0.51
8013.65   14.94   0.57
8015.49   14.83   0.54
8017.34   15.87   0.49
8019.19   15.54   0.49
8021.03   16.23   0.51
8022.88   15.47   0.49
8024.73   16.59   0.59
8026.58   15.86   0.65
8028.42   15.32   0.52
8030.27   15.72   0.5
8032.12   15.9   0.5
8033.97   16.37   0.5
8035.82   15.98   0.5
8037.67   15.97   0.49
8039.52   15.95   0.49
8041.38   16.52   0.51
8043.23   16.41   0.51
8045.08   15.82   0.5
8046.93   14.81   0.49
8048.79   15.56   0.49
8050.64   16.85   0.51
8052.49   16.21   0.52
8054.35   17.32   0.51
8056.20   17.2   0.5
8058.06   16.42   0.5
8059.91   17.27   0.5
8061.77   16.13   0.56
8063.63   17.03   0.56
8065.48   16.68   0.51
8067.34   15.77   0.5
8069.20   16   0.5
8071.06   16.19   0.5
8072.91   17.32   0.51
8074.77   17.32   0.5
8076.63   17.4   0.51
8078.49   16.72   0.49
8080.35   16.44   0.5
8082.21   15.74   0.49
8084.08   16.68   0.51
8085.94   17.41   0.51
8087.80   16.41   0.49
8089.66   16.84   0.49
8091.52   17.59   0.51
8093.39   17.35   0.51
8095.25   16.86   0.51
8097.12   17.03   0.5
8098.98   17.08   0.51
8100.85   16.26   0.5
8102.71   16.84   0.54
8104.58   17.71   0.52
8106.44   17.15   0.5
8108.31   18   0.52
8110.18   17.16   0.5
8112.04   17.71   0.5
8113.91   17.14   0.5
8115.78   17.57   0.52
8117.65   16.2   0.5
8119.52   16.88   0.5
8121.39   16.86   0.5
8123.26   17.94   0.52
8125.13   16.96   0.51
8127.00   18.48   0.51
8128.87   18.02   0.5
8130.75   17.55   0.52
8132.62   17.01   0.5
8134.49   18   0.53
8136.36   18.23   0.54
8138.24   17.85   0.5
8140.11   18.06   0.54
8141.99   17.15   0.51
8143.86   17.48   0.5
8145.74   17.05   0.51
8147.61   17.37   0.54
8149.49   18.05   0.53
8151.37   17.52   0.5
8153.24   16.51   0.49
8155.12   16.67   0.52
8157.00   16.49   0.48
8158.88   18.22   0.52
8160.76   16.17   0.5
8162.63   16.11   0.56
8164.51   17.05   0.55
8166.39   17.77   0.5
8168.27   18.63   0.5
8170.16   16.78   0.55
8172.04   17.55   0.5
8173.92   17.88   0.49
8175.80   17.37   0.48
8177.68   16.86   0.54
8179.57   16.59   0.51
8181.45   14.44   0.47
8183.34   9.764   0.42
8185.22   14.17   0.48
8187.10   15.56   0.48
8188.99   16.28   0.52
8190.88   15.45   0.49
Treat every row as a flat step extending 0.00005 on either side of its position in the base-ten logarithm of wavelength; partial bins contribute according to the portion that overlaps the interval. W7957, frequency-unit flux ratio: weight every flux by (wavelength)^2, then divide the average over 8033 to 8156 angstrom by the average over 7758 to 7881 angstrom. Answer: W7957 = 1.42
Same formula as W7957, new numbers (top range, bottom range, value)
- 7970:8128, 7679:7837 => 1.44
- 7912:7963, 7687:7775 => 1.26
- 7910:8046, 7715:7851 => 1.26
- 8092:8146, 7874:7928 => 1.34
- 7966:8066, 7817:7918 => 1.22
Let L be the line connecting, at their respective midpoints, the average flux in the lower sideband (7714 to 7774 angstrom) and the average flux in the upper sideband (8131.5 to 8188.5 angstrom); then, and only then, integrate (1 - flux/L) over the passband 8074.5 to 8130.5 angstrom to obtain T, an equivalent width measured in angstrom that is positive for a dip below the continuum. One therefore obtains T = -3.3 angstrom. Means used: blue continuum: 12.1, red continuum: 16.8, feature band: 17.1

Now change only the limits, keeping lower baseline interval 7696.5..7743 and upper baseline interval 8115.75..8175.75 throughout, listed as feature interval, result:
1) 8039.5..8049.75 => 0.1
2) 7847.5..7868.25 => 0.7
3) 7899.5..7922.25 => 1.4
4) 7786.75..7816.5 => 0.2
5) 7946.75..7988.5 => 0.4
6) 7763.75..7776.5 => 0.2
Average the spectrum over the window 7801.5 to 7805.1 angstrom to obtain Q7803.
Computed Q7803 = 12.8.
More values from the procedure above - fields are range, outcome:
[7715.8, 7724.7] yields 11.5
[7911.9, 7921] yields 13.3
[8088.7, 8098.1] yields 17.1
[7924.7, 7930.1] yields 13.7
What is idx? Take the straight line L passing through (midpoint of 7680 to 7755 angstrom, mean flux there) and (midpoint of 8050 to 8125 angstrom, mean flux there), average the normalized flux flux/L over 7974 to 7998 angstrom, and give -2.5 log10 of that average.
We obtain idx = 0.025 mag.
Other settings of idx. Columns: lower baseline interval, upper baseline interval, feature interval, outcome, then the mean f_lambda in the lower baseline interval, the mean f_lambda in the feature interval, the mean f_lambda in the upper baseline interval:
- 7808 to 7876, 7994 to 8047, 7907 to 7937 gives 0.05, 13.1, 13.5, 15.6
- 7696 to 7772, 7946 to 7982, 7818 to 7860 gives 0.03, 11.8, 12.8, 14.8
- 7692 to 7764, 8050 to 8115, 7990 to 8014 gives 0.03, 11.8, 15.4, 16.9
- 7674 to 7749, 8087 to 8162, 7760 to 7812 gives 0.02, 11.6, 12.4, 17.3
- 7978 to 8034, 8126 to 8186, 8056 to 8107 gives -0.04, 15.4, 16.8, 17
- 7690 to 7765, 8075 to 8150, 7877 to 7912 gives 0.03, 11.8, 13.8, 17.3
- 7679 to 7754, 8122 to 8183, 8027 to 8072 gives -0.02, 11.7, 16.2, 17.2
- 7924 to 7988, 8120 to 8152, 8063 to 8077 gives -0.01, 14.6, 16.7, 17.6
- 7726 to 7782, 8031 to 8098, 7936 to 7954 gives 0.03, 12.4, 14.5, 16.5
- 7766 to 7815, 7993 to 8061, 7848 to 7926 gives 0.03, 12.5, 13.5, 15.8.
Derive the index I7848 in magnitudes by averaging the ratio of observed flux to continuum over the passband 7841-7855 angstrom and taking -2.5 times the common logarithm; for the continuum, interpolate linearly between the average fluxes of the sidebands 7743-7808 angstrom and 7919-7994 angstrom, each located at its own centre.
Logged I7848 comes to 0.04 mag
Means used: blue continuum 12.2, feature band 12.7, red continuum 14.6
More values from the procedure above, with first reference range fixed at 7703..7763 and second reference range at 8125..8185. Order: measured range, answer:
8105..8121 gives -0.05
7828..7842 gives 0.05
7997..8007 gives 0.04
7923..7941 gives 0.01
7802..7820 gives -0.04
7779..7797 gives 0.06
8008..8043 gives -0.03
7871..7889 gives 0.00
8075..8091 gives -0.04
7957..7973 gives -0.01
